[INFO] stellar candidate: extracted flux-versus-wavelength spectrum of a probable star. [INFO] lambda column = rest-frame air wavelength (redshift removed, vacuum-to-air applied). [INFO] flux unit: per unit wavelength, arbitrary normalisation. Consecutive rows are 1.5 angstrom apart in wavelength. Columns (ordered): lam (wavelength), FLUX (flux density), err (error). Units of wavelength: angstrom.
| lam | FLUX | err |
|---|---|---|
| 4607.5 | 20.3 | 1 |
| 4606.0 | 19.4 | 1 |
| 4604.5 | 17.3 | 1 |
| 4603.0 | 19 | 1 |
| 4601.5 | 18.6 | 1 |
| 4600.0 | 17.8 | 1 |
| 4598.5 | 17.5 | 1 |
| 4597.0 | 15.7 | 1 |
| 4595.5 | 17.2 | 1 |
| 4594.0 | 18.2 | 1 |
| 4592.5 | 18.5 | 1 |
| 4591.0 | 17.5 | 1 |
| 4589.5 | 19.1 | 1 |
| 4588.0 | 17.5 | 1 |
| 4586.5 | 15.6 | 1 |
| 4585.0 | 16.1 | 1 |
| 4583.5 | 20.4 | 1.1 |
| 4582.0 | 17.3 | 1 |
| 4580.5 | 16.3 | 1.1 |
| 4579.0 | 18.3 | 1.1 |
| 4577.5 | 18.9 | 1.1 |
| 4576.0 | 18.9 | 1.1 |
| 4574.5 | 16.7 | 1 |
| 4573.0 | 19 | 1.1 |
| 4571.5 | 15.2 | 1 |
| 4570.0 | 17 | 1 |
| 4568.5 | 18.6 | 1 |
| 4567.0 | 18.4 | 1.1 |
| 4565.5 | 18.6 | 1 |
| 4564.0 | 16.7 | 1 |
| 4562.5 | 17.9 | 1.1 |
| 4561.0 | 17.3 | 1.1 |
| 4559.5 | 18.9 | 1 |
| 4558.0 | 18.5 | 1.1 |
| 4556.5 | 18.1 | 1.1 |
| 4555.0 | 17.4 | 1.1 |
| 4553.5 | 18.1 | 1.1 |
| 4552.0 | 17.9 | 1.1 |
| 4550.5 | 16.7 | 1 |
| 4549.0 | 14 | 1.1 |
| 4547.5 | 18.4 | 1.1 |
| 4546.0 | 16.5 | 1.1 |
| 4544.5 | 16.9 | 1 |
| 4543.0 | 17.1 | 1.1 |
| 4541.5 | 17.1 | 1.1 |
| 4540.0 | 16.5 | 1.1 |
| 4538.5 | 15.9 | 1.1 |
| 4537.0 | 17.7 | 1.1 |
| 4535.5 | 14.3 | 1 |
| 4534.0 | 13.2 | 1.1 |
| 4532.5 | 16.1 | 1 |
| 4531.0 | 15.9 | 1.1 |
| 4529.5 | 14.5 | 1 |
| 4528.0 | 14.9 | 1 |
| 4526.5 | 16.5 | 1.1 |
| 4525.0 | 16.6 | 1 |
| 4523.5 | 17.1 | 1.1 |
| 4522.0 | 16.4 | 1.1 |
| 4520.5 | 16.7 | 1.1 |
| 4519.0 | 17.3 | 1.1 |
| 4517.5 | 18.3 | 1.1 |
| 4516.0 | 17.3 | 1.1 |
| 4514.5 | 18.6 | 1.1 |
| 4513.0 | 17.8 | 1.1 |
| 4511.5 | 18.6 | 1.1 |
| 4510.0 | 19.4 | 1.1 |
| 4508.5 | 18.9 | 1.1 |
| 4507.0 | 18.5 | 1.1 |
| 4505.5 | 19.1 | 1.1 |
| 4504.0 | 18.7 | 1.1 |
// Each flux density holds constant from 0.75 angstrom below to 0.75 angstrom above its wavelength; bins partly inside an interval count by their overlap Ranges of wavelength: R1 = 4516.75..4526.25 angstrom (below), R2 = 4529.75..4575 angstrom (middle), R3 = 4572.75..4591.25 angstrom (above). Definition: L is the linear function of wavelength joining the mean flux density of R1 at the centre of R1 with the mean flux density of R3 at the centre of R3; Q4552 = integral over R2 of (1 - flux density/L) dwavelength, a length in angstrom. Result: 1.1 angstrom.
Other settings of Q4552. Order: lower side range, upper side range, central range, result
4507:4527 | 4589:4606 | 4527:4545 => 1.9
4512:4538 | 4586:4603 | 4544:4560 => -0.4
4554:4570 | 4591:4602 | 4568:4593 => 0.1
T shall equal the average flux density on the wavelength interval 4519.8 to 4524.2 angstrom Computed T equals 16.7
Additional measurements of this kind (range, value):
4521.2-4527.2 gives 16.7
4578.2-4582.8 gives 17.4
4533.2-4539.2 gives 15.3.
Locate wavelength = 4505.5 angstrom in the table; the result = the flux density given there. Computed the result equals 19.1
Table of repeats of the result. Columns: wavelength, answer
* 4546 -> 16.5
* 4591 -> 17.5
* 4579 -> 18.3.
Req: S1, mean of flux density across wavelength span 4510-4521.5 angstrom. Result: 17.9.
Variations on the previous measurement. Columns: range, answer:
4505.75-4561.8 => 17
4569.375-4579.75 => 17.7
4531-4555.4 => 16.5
